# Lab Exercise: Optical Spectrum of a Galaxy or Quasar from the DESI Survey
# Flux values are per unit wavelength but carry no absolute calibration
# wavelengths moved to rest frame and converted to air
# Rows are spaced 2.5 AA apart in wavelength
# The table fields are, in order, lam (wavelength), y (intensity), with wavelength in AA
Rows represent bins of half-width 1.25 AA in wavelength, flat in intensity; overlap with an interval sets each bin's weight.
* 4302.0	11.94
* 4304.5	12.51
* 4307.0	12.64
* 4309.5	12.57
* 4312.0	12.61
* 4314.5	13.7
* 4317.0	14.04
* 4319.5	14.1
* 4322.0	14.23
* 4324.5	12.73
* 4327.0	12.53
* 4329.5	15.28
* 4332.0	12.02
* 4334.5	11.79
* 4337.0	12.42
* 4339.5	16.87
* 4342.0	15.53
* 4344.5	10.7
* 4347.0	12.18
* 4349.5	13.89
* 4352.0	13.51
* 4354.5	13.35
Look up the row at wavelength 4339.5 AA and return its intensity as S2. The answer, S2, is 16.87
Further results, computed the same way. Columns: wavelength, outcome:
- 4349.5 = 13.89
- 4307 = 12.64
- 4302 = 11.94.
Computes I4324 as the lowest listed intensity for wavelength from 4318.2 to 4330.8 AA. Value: 12.53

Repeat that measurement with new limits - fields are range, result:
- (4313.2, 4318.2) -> 13.7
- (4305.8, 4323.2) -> 12.57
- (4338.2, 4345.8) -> 10.7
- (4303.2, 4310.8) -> 12.51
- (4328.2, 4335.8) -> 11.79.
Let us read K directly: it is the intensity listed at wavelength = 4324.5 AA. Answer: 12.73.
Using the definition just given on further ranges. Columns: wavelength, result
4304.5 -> 12.51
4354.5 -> 13.35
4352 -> 13.51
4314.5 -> 13.7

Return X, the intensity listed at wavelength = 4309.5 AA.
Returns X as 12.57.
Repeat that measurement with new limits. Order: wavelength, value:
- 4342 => 15.53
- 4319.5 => 14.1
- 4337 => 12.42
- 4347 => 12.18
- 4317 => 14.04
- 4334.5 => 11.79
